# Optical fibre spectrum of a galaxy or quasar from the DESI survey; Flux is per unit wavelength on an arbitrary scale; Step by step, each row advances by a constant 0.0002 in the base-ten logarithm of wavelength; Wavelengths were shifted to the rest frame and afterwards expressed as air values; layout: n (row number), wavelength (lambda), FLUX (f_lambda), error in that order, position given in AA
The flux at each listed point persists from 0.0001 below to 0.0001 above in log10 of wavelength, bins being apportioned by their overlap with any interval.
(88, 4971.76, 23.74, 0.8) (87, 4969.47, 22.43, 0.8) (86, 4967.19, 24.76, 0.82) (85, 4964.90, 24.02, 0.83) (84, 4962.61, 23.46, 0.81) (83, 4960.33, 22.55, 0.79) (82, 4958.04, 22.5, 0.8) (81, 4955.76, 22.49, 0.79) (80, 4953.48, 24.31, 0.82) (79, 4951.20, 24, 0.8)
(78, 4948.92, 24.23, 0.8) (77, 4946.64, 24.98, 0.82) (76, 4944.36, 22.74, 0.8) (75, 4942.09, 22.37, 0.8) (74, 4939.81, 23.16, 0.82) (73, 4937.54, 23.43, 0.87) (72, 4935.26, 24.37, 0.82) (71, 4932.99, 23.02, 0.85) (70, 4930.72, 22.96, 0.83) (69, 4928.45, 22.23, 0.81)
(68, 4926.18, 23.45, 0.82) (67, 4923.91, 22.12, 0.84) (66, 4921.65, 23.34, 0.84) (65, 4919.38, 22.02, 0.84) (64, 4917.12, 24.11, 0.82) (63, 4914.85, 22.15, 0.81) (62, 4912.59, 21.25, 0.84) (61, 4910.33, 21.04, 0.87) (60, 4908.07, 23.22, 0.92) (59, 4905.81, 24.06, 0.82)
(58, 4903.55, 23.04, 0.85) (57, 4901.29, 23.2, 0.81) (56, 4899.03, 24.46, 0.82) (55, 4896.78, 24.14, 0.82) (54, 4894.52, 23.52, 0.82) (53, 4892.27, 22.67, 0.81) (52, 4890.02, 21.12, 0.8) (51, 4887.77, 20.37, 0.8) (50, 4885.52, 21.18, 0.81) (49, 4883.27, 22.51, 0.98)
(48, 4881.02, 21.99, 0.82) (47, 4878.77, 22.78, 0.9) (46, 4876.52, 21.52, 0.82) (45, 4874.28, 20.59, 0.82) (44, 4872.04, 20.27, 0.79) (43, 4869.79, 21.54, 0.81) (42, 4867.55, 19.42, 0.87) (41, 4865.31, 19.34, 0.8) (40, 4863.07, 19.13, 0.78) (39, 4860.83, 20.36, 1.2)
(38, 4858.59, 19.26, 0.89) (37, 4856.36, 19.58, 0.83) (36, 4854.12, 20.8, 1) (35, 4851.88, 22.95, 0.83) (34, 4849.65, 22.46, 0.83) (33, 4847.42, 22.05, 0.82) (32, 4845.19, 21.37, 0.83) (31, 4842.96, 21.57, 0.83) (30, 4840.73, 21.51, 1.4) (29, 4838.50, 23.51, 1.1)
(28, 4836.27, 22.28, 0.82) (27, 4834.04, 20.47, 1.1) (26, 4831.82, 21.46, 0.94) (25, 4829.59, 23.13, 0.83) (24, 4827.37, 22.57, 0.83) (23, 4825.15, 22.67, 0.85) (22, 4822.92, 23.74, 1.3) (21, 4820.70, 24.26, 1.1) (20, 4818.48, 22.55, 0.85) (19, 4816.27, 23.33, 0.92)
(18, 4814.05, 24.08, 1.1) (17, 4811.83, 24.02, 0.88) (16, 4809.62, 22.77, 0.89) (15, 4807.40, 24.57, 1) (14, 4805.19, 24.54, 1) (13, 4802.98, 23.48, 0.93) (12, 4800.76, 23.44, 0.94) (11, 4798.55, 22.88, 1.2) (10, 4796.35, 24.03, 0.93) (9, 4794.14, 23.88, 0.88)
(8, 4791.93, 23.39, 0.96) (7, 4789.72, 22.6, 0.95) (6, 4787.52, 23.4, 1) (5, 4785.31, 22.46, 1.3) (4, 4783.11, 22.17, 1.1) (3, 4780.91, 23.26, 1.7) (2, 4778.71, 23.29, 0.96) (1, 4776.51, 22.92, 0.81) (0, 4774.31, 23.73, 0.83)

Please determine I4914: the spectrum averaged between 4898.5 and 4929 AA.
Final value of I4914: 22.8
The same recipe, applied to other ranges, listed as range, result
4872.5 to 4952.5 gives 22.8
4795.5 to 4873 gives 22.1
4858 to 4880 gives 20.5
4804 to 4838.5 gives 23.1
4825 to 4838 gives 22.1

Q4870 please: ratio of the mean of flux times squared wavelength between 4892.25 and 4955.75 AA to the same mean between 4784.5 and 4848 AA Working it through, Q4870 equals 1.06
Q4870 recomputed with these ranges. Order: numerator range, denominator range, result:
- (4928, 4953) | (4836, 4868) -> 1.16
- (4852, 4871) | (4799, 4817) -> 0.86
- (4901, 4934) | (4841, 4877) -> 1.12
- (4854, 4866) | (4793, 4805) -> 0.85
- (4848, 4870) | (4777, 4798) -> 0.91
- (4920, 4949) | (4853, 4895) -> 1.14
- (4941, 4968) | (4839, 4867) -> 1.17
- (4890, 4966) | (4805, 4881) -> 1.09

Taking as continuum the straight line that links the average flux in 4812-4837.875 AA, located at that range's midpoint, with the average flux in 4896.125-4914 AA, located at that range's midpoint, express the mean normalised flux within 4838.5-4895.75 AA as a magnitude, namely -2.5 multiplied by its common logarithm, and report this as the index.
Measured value 0.08 mag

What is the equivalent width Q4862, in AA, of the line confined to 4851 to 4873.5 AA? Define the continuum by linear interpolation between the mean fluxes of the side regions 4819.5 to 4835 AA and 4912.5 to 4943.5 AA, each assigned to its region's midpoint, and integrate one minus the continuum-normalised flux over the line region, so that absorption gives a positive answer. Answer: 2.5 AA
